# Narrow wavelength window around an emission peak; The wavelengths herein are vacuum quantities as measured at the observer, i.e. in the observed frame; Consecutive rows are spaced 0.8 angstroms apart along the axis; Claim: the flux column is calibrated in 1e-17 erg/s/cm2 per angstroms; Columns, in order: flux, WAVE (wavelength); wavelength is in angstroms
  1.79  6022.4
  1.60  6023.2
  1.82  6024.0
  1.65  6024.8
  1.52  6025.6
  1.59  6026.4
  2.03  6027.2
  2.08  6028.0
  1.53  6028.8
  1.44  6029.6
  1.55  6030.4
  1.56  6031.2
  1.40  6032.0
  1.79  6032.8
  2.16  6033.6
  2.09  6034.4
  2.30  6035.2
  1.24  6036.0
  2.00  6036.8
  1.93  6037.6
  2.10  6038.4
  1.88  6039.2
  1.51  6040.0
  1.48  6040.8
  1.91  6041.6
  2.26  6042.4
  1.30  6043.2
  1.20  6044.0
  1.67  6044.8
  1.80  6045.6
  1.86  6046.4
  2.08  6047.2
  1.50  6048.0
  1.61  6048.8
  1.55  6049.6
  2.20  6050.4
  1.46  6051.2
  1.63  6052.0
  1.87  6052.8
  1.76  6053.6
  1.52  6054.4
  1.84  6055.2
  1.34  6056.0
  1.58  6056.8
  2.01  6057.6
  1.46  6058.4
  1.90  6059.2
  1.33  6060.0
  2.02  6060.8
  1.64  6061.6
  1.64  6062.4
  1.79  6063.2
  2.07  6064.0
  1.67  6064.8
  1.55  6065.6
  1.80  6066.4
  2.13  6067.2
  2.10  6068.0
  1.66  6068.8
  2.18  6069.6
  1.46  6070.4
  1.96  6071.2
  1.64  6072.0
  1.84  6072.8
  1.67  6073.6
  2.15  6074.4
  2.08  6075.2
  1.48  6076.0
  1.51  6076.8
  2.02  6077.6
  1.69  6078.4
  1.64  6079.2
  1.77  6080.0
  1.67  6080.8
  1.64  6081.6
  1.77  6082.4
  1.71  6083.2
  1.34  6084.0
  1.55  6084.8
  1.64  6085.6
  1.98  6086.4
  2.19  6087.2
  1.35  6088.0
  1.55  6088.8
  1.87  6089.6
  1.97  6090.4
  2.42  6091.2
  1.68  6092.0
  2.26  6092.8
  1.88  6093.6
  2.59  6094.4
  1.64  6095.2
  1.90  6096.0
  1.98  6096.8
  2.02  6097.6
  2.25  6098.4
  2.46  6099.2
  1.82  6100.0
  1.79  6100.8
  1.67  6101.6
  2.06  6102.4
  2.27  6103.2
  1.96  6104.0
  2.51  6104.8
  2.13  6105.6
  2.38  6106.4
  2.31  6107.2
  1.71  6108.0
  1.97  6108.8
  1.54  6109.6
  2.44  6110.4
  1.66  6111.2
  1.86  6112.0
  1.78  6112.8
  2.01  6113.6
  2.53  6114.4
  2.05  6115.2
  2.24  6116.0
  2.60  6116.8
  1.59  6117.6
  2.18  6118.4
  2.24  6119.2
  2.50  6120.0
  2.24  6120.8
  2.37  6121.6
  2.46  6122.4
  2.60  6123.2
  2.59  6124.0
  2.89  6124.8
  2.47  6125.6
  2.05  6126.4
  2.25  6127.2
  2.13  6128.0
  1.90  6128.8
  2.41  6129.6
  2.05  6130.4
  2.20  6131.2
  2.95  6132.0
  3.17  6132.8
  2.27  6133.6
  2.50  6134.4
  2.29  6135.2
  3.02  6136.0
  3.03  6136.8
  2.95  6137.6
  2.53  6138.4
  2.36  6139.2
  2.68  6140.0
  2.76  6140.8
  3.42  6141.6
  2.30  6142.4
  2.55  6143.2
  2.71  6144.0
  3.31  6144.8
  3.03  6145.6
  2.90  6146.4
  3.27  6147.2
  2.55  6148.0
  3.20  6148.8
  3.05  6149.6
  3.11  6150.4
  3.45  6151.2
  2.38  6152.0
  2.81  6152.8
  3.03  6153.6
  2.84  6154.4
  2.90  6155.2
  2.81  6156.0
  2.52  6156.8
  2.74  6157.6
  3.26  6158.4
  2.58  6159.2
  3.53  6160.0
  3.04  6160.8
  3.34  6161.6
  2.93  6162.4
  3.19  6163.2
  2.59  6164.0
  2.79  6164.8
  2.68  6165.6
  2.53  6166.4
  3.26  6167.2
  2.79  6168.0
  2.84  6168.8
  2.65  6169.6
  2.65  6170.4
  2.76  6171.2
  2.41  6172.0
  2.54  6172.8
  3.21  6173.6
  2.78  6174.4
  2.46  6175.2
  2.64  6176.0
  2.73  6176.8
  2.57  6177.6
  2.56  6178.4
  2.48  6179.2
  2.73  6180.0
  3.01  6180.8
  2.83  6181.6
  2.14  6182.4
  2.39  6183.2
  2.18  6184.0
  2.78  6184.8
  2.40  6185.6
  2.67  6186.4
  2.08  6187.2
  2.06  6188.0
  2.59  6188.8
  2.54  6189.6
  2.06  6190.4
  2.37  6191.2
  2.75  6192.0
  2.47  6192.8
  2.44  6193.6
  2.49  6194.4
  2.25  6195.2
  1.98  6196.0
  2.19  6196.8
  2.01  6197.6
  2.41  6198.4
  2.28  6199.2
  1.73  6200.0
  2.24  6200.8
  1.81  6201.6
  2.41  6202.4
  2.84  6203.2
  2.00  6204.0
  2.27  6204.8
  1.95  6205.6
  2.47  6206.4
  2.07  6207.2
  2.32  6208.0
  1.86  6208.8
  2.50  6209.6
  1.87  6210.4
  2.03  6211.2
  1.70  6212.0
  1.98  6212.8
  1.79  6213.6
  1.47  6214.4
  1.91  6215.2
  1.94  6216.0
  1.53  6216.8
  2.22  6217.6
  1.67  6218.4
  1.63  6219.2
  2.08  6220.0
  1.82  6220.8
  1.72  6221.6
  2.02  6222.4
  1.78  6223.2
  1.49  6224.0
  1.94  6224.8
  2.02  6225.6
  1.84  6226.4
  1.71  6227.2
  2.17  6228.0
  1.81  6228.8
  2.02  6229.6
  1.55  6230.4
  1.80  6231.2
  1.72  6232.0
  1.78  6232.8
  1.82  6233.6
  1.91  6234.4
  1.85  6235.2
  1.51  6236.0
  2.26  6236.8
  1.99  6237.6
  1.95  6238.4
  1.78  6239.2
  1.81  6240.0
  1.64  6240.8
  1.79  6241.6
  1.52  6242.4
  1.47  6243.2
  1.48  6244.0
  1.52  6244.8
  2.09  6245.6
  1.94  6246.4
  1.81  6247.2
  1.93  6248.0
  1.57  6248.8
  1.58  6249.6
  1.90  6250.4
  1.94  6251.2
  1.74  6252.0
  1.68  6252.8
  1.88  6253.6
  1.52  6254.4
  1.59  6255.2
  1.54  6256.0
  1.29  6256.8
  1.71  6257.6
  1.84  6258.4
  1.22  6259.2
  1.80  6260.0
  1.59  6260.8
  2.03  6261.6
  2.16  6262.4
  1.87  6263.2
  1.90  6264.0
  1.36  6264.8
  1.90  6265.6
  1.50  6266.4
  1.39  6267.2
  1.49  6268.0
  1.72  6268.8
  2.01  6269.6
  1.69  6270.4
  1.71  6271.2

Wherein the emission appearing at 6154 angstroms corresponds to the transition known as Mg II 2798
